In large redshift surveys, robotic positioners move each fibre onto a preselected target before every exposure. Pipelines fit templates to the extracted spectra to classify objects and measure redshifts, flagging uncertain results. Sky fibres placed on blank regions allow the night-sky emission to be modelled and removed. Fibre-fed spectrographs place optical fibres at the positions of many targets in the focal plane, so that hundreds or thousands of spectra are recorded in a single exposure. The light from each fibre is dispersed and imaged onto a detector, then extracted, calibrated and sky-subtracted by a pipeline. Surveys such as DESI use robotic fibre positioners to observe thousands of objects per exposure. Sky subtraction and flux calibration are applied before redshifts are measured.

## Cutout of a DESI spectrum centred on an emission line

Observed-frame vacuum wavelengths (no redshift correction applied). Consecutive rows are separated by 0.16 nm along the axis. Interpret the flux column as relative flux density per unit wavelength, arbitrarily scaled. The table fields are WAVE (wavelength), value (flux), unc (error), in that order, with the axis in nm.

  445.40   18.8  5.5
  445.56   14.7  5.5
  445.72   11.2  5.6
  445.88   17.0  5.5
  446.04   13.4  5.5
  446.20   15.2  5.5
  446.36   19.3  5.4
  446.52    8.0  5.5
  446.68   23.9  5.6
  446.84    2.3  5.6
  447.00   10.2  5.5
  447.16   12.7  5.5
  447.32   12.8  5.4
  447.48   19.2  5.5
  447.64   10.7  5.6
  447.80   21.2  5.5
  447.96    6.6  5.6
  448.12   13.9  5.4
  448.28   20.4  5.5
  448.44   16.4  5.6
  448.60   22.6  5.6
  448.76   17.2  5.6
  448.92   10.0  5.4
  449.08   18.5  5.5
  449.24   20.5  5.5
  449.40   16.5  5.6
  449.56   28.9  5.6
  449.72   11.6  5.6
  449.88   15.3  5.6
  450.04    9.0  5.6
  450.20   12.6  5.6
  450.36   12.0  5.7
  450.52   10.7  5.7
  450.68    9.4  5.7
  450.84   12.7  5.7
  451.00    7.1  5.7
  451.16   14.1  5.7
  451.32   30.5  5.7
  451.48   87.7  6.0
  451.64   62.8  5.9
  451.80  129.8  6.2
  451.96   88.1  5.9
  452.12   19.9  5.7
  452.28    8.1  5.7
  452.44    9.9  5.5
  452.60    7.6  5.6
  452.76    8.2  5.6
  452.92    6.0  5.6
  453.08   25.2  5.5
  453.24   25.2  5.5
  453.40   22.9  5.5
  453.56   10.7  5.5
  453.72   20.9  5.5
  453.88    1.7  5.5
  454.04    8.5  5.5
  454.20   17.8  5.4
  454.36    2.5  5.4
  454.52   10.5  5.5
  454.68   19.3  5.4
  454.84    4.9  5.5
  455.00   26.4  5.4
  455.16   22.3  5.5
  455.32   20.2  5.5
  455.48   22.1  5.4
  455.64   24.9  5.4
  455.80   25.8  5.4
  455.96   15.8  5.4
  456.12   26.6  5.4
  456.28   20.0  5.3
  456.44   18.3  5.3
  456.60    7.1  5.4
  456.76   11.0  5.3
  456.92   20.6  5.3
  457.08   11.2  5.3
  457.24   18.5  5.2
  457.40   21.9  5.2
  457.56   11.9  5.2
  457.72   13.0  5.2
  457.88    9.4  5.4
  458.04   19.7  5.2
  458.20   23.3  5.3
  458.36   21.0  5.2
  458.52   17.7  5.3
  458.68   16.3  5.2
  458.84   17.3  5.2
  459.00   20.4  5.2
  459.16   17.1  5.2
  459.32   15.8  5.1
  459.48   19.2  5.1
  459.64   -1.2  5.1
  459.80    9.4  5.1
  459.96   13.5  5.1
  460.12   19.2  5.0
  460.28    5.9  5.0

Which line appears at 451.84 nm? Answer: [O II]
